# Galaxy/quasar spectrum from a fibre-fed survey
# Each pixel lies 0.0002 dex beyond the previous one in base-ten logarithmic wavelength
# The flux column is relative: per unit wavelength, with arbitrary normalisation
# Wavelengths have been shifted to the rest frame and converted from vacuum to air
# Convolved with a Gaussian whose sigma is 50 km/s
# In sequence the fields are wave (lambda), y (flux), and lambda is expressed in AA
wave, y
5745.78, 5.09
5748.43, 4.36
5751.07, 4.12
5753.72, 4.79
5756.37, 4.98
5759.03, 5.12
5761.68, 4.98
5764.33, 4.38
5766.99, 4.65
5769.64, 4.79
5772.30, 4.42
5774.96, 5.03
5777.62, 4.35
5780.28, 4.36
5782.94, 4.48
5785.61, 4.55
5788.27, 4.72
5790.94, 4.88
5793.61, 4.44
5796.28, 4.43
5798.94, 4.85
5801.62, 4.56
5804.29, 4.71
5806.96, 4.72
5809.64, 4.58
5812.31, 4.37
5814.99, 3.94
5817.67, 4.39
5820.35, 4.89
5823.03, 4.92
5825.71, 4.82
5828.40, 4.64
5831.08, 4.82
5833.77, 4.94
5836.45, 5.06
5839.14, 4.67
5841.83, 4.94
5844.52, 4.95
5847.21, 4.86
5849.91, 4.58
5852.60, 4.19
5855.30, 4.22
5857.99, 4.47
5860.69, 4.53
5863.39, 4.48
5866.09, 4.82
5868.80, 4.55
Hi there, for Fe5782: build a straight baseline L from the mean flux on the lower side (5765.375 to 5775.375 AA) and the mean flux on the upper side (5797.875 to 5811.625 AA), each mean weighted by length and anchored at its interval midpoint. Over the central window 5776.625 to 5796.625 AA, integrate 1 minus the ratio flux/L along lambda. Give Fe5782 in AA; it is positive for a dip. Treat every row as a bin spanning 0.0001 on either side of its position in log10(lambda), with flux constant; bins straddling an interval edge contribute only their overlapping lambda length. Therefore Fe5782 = 0.6 AA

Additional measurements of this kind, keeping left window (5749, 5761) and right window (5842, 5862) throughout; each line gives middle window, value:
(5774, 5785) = 0.4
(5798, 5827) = 0.2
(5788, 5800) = 0.0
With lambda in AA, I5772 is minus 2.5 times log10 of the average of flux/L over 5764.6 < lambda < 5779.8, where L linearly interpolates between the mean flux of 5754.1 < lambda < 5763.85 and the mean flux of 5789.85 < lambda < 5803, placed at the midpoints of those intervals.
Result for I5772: 0.05 mag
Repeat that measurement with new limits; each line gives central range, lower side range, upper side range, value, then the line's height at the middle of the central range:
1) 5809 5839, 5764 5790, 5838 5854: 0.00 mag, 4.66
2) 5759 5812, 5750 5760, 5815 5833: 0.02 mag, 4.73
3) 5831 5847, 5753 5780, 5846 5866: -0.08 mag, 4.54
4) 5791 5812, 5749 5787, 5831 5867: 0.01 mag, 4.65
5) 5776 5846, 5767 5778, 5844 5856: -0.01 mag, 4.61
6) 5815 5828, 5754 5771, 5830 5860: 0.02 mag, 4.73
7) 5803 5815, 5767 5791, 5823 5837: 0.05 mag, 4.75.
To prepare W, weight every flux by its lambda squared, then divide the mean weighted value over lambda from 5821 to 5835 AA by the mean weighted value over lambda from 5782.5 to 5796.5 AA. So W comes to 1.06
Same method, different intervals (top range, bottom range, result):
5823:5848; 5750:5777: 1.06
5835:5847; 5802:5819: 1.11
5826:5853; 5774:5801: 1.06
